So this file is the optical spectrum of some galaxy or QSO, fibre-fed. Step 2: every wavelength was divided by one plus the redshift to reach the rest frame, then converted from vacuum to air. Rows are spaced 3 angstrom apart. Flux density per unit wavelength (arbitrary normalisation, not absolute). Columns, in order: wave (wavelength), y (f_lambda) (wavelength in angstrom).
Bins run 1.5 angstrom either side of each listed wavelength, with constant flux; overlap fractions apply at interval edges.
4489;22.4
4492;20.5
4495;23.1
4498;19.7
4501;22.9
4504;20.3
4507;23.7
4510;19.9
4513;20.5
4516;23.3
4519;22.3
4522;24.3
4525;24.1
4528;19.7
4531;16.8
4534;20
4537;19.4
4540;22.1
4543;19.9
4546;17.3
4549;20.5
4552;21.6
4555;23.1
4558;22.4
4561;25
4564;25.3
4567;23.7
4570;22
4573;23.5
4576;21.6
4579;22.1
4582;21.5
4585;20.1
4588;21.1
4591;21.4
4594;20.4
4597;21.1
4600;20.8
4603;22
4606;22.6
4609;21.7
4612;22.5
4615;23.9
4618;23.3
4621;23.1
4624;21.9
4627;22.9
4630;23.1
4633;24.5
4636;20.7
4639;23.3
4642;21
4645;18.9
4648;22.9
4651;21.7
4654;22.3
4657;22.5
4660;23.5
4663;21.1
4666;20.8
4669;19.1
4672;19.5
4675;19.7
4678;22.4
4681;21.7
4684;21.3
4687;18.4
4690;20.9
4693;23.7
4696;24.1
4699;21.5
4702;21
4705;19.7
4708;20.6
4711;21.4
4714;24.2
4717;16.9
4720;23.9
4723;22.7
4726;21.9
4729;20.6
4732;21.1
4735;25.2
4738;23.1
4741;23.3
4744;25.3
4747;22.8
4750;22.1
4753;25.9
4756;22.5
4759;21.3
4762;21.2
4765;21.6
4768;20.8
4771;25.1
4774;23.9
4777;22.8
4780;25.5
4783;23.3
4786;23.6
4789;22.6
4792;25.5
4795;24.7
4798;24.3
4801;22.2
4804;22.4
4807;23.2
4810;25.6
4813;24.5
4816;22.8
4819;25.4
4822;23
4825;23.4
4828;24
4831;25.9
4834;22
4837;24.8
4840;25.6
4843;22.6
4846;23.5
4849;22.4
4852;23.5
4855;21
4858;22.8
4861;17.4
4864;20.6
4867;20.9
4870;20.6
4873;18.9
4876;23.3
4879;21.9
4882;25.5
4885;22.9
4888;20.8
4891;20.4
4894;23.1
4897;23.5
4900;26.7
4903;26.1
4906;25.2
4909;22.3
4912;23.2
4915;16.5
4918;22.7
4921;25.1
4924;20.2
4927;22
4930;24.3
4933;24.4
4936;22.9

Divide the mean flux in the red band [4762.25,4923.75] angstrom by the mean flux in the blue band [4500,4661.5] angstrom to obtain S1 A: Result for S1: 1.05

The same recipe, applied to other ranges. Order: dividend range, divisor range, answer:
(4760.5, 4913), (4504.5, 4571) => 1.07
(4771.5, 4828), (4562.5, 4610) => 1.09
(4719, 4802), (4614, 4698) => 1.06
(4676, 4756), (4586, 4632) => 1.00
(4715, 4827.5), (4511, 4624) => 1.06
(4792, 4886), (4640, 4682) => 1.08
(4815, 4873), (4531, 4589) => 1.05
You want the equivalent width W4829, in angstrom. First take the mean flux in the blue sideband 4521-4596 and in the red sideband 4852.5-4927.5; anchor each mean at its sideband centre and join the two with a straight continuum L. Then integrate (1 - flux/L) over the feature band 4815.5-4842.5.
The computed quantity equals -2.50 angstrom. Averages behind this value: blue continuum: 21.5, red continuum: 22.2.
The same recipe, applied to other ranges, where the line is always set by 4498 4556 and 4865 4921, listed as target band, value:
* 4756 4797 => -2.1 angstrom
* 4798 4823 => -1.7 angstrom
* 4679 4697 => 0.1 angstrom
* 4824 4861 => -1.5 angstrom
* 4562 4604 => -1.2 angstrom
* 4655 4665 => -0.3 angstrom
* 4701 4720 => 0.8 angstrom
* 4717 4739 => -0.4 angstrom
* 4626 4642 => -0.9 angstrom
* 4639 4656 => 0.0 angstrom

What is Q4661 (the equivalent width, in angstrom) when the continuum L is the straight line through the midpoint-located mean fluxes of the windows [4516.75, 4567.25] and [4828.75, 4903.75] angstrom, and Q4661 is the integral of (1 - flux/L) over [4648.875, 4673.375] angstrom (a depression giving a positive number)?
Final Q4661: 0.7 angstrom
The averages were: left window 21.6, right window 22.6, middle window 21.4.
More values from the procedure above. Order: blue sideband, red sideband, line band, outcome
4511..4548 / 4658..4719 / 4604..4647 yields -2.9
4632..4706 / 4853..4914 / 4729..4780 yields -2.8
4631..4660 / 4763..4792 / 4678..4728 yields 2.4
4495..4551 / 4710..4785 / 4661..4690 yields 2.2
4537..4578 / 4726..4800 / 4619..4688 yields 3.0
